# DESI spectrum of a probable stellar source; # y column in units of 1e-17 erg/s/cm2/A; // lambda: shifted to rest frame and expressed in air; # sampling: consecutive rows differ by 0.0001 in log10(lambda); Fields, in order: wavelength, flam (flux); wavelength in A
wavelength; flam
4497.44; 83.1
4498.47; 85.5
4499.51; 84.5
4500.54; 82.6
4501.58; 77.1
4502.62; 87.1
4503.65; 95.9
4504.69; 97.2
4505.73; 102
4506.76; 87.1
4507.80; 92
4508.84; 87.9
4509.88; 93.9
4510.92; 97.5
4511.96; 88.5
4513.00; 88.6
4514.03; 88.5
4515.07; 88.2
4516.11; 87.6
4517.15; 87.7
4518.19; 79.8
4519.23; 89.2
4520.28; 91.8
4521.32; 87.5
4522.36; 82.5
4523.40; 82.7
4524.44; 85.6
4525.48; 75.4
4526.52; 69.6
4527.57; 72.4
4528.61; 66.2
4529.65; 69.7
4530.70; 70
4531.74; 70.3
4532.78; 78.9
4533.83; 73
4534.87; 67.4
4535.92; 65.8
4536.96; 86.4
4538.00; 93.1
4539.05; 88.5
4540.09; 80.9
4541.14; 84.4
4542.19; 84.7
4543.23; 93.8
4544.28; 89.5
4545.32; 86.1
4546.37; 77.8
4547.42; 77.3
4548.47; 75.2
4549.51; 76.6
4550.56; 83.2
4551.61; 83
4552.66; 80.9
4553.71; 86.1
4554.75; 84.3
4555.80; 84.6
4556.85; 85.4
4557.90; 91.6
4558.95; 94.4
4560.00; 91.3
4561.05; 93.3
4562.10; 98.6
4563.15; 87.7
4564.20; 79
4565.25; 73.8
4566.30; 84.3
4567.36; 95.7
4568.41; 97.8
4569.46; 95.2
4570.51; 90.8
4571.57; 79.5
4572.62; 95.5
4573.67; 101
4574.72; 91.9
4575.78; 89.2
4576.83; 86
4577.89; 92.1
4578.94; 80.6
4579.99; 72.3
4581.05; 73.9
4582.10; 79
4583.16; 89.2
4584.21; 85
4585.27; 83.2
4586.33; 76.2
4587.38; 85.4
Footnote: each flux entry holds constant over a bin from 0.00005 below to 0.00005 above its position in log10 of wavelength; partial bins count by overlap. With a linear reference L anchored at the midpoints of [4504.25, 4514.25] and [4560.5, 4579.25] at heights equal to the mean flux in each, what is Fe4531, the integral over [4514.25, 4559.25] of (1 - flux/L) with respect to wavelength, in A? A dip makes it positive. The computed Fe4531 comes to 4.7 A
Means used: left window 92.4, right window 89.7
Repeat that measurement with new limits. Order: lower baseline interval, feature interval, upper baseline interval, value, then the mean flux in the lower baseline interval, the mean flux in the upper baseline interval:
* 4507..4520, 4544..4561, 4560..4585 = 0.7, 89.1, 87.5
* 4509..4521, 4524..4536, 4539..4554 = 2.0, 89.1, 83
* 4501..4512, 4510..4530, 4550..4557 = 1.3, 91.5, 83.8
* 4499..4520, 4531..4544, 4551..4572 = 1.2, 89.2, 87.9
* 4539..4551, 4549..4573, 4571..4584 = -0.9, 83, 85.9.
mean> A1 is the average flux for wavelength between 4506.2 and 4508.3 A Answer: 90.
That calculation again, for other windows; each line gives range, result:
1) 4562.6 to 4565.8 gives 80.4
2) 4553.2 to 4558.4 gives 86.5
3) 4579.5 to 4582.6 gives 75.1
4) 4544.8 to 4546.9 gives 81.8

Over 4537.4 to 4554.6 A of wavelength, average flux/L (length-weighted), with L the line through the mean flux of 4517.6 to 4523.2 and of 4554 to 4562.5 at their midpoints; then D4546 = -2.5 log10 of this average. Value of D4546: 0.063 mag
